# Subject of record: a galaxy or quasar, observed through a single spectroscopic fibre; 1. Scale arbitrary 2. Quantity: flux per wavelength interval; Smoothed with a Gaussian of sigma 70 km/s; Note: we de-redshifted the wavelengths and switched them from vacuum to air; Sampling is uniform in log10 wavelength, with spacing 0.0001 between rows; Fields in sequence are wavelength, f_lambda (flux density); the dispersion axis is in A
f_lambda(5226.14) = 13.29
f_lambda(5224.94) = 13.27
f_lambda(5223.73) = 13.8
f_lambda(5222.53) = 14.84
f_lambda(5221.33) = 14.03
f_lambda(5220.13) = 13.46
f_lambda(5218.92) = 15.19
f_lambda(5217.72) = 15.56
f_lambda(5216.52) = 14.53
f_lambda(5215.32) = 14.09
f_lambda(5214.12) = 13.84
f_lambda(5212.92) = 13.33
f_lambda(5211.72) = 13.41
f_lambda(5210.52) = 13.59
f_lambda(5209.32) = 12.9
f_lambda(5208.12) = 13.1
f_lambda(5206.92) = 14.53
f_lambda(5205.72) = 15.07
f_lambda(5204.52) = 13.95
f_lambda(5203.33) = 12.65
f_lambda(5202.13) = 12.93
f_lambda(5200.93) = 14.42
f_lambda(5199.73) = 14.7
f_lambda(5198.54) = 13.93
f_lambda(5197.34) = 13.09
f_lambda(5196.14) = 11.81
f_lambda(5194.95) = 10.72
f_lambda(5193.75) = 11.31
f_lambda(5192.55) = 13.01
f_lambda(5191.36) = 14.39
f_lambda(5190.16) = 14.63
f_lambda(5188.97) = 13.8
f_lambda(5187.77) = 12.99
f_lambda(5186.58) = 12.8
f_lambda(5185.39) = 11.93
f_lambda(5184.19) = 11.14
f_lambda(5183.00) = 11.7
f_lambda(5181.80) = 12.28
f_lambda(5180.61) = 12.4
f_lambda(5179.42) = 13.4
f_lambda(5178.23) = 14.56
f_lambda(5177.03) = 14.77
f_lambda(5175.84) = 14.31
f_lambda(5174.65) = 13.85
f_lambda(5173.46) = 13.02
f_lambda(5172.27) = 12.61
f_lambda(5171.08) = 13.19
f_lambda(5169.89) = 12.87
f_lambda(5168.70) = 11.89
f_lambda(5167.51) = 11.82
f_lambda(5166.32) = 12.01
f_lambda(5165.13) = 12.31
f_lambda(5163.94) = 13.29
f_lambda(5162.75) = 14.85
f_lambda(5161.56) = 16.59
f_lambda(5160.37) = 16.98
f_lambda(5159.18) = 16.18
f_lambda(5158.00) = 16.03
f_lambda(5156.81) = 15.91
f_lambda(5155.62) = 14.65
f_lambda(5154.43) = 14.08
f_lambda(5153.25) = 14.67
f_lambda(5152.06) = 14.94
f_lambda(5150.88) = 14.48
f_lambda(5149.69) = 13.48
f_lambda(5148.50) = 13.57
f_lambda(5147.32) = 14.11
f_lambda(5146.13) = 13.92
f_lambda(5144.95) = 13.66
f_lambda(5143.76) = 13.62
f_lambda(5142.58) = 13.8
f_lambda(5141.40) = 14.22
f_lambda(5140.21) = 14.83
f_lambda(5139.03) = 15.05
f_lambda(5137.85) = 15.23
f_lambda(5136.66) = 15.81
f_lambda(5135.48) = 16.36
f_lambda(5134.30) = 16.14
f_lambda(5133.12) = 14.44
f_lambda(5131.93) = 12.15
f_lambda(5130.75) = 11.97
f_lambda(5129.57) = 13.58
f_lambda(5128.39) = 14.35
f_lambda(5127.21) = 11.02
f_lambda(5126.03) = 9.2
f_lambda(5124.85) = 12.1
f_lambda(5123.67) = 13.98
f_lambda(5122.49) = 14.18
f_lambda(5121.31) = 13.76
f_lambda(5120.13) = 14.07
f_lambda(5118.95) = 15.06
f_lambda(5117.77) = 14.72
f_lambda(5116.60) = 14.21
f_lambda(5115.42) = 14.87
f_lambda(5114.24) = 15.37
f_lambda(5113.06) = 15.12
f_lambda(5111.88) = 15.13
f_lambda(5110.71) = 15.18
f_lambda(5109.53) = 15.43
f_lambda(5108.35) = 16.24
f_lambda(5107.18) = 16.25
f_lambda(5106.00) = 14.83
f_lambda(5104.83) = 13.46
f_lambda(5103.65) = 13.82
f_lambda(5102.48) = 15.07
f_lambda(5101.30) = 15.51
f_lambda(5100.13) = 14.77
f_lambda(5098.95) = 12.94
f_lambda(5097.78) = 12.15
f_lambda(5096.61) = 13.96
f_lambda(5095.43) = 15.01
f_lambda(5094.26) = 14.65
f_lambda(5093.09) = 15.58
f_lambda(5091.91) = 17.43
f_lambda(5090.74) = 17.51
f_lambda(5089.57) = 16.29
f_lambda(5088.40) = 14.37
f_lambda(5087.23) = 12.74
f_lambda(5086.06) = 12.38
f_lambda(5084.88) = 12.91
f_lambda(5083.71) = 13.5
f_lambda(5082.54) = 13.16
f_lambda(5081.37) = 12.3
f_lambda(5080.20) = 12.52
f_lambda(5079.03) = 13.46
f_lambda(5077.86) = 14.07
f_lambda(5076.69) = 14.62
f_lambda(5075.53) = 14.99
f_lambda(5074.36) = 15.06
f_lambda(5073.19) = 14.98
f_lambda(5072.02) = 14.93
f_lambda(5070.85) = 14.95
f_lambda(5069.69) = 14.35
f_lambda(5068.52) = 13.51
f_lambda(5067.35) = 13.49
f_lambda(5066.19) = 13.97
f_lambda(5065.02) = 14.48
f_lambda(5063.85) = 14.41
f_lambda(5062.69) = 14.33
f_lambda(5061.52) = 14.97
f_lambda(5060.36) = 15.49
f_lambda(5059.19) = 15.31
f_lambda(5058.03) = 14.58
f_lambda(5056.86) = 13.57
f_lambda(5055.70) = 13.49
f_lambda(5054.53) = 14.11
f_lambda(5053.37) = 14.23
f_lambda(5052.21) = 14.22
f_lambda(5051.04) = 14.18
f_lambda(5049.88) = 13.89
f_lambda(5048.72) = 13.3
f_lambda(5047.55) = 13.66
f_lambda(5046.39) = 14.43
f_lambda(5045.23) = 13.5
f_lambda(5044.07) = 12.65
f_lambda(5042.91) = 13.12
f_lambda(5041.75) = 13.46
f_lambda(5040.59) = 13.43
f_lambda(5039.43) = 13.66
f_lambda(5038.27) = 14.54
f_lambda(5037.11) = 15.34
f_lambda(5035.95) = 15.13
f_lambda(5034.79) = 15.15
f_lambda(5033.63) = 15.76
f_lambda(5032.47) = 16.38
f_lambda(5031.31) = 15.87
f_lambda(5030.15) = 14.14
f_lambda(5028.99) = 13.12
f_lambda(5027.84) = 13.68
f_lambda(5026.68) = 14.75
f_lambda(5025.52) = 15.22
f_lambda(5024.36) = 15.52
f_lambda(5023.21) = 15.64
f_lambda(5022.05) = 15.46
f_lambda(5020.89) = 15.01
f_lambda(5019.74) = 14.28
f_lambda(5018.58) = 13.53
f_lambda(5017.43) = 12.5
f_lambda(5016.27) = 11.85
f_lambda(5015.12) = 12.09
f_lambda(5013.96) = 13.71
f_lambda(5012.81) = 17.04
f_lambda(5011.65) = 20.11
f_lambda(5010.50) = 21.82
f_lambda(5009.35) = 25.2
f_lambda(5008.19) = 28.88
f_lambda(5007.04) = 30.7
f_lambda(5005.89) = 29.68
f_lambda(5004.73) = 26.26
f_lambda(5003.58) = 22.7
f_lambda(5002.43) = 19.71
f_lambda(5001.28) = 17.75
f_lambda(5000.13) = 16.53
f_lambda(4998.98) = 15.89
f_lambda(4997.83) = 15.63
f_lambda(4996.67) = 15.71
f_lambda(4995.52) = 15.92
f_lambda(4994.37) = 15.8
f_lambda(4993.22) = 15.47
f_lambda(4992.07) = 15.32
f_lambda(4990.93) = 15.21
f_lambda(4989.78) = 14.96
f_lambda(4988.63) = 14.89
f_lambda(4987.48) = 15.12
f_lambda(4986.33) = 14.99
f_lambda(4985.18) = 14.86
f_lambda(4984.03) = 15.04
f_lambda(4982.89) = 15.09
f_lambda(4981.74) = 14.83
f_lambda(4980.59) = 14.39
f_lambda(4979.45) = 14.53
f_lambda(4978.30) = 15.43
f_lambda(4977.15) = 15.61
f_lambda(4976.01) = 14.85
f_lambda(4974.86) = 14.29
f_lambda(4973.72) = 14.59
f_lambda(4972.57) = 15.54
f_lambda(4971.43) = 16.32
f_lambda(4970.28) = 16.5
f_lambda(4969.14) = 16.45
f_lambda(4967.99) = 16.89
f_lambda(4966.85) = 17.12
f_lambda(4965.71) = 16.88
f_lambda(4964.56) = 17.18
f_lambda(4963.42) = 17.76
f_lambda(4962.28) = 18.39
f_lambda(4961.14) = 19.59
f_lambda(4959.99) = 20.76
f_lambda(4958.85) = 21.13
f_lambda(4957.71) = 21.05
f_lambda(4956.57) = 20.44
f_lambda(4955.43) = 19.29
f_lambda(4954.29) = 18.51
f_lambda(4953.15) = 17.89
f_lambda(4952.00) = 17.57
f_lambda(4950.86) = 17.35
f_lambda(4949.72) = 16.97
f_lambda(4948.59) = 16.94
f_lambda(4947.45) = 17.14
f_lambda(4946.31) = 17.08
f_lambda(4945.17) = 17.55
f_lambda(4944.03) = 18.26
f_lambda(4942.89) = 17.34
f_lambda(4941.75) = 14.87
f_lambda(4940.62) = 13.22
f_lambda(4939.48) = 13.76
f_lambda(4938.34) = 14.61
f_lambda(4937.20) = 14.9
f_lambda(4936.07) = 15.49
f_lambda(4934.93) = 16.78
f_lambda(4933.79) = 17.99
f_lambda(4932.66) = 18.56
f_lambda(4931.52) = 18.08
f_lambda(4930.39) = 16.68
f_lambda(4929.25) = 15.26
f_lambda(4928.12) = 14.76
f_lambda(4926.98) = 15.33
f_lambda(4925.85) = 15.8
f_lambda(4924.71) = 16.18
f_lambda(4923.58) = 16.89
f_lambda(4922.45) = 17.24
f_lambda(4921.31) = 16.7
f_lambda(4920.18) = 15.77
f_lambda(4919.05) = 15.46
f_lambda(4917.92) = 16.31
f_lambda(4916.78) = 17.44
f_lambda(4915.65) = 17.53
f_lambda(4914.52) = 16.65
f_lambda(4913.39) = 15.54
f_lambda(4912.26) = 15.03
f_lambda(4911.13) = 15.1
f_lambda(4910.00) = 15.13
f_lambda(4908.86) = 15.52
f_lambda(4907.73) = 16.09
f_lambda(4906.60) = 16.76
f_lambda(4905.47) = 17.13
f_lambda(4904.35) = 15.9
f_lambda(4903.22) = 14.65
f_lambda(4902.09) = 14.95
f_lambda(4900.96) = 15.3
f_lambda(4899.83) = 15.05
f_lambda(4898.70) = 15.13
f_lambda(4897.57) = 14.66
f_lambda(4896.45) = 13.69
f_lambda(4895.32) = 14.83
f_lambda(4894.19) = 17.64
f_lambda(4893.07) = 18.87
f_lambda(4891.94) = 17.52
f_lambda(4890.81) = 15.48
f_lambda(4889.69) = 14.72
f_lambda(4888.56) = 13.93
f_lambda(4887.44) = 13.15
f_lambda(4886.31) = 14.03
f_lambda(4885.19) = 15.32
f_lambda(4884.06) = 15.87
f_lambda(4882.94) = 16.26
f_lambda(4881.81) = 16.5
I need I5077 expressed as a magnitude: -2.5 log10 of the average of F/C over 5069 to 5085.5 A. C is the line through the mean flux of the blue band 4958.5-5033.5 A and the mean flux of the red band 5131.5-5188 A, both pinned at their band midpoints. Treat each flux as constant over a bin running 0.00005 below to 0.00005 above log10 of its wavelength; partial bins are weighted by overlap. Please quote 0.11 mag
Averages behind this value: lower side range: 16.9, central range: 14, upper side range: 13.9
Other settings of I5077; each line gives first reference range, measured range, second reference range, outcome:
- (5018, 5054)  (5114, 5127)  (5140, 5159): 0.06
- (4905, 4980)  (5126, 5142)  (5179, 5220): 0.01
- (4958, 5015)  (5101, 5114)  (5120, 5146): -0.05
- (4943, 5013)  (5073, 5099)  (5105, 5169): 0.09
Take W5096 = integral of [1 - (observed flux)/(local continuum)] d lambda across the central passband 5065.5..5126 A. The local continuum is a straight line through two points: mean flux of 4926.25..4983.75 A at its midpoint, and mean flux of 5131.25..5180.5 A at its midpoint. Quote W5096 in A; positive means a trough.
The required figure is 2.4 A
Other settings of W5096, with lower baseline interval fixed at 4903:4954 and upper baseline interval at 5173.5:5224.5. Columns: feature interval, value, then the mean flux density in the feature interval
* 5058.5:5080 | 0.5 A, 14.5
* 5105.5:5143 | -0.2 A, 14.3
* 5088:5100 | -0.3 A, 15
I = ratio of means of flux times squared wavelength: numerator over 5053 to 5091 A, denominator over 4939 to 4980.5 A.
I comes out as 0.87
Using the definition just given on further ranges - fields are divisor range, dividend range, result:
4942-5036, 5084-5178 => 0.89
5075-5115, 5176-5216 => 0.95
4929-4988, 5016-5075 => 0.89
